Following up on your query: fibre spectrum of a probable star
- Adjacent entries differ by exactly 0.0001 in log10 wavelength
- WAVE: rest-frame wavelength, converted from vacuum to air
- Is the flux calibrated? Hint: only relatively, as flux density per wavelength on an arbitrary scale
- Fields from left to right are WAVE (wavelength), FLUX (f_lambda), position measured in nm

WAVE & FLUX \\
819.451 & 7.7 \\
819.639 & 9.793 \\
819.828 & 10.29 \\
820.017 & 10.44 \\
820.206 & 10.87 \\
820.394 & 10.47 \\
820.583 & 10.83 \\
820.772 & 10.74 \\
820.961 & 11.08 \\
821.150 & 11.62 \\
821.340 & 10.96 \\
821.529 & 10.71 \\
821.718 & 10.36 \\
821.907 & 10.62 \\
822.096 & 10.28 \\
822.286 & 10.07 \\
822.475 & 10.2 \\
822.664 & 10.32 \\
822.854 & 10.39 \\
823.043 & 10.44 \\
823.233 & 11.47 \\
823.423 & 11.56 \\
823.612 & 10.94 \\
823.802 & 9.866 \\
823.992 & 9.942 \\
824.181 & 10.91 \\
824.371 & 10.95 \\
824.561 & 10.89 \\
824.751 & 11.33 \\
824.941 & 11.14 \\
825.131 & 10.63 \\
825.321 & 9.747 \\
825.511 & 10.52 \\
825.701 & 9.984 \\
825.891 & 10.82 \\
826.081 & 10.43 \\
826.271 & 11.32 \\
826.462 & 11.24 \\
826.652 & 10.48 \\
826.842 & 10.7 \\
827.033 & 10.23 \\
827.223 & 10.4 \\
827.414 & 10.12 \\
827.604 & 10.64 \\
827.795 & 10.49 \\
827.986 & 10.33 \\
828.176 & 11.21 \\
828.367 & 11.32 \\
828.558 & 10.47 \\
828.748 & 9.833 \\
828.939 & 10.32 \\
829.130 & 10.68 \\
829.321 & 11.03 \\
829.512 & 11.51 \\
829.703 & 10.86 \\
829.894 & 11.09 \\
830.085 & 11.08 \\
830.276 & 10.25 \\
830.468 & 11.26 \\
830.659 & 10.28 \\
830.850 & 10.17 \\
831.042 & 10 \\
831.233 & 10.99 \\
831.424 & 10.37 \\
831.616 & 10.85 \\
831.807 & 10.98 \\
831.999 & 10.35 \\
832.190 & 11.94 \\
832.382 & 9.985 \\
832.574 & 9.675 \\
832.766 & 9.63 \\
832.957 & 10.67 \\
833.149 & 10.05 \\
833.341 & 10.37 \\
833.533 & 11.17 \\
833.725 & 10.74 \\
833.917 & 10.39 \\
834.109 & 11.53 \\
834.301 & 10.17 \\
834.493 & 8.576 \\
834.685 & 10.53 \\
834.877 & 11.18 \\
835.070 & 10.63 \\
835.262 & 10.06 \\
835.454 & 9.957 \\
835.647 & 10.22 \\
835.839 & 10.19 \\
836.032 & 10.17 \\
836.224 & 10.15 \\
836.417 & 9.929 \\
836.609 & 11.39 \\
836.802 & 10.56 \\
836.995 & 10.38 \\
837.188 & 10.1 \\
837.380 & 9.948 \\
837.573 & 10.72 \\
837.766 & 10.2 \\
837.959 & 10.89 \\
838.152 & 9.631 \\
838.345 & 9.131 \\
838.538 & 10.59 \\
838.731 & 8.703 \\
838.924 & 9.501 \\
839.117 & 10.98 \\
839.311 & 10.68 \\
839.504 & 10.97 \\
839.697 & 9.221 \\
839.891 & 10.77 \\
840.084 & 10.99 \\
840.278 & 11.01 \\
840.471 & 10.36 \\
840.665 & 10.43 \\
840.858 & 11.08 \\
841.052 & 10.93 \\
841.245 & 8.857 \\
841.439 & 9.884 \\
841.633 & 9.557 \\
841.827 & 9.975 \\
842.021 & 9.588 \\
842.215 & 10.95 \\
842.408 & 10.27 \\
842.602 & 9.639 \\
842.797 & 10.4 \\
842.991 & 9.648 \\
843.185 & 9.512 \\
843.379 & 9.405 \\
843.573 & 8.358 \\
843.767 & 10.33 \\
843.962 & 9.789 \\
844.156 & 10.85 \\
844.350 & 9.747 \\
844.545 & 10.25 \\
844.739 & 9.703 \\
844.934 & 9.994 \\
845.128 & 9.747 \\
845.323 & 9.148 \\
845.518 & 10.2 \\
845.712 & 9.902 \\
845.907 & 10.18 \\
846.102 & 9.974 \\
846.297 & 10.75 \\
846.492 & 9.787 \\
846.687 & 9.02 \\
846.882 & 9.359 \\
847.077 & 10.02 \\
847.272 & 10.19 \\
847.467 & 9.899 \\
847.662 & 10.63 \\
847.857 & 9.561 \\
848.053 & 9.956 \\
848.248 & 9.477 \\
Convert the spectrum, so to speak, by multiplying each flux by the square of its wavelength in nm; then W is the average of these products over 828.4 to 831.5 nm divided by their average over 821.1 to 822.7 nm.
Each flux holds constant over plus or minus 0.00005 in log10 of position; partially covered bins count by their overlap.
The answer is 1.0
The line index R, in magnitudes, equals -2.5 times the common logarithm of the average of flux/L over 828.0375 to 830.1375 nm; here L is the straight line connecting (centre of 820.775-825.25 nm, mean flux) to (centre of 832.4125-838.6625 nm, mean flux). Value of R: -0.03 mag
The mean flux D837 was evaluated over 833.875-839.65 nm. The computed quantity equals 10.3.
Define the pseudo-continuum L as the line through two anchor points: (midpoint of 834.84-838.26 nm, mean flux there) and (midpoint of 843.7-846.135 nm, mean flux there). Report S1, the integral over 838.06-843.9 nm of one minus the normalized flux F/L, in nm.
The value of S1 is 0.06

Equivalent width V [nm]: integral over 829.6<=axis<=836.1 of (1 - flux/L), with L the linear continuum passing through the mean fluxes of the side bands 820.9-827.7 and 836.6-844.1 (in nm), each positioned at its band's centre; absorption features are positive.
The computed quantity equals -0.07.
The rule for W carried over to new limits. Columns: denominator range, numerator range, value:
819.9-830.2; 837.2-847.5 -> 0.98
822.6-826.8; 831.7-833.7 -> 1.00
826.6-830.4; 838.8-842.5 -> 1.00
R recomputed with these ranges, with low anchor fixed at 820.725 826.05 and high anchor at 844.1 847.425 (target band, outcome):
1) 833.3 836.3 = -0.010 mag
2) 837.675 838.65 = 0.011 mag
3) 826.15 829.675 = -0.018 mag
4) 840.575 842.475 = -0.010 mag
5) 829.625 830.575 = -0.047 mag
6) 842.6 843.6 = 0.050 mag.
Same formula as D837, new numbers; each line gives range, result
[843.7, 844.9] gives 10.1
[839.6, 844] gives 10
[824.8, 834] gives 10.6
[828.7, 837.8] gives 10.5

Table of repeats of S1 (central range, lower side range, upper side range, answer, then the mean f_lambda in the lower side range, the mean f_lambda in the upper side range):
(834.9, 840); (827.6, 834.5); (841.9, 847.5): 0.01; 10.6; 9.88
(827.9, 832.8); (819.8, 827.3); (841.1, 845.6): -0.13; 10.7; 9.83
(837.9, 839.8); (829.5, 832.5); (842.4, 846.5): 0.04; 10.7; 9.88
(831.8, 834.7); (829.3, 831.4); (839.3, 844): 0.05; 10.8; 10.1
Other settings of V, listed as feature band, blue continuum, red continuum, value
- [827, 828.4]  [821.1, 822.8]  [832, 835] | -0.01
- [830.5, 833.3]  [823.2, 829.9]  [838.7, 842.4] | 0.02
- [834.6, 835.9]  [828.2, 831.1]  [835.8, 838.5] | 0.00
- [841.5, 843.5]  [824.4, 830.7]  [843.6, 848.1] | 0.04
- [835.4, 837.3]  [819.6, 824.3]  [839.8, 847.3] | -0.02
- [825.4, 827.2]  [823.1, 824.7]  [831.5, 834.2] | 0.02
